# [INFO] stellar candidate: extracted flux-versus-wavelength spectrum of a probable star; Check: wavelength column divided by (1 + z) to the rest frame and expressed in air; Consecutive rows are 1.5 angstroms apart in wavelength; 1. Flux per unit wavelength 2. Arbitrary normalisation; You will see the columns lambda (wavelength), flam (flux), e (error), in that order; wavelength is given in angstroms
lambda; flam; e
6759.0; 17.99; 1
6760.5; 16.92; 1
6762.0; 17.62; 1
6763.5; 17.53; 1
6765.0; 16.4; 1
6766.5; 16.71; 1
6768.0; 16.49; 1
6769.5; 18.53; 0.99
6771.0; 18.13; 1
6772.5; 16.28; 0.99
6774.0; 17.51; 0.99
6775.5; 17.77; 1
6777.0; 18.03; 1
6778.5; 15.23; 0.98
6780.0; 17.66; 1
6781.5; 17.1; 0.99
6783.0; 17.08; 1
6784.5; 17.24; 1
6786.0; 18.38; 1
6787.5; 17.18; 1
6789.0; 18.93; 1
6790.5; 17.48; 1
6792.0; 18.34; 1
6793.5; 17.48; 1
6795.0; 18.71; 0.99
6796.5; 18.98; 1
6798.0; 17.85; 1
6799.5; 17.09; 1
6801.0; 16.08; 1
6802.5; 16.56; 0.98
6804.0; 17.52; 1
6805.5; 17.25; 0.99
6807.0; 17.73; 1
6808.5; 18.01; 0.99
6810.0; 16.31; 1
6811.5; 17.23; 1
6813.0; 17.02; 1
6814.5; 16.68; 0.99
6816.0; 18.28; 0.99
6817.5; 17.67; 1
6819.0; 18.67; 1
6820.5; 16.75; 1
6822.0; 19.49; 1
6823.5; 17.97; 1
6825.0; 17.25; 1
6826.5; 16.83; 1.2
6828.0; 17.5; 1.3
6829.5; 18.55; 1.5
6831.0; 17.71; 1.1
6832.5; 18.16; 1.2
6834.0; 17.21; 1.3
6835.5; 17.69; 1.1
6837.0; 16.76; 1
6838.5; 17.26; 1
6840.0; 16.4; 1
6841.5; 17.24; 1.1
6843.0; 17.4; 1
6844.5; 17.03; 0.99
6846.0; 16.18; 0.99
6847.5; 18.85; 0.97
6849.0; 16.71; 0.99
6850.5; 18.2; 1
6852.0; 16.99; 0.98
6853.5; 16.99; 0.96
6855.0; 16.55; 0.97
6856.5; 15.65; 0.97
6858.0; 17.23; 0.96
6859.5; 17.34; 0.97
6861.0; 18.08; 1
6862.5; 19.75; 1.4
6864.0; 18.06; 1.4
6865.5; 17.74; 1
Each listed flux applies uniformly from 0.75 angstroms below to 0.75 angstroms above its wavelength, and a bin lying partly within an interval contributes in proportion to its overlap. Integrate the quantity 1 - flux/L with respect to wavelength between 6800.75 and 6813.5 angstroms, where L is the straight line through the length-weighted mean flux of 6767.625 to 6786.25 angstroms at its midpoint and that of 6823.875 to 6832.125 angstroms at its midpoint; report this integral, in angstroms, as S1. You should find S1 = 0.3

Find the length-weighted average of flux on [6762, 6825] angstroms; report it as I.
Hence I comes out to 17.5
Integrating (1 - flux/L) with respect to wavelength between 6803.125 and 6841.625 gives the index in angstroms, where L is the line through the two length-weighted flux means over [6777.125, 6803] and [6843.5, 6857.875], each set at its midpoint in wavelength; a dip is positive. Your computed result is -0.6 angstroms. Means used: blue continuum 17.5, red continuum 17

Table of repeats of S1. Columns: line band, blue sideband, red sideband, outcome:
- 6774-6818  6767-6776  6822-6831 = 0.3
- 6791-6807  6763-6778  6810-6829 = -0.1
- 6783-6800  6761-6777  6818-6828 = -0.4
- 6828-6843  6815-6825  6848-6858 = 0.1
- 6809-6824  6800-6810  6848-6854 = -0.4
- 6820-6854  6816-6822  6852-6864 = 0.5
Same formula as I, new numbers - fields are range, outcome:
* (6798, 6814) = 17.1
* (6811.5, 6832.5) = 17.7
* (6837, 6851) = 17.2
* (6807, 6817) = 17.3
